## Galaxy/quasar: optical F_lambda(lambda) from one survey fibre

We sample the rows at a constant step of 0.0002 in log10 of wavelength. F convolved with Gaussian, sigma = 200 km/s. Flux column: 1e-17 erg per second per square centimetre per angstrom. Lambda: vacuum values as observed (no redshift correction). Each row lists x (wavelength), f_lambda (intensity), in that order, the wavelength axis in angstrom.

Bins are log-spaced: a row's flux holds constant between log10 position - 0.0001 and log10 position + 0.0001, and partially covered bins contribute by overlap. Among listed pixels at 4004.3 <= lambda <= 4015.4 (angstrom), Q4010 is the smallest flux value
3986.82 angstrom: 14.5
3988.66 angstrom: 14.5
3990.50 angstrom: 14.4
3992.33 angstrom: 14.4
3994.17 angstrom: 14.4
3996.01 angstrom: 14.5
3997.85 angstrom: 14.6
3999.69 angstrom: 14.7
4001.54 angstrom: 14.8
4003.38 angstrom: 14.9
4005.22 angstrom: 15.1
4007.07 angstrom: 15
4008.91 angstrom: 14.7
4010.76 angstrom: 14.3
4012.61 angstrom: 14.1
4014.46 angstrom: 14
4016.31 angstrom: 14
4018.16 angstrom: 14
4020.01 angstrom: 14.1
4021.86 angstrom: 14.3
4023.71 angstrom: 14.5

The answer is 14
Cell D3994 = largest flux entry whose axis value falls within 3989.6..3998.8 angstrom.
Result 14.6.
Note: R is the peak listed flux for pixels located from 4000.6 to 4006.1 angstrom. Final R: 15.1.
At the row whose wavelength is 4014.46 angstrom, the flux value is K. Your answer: 14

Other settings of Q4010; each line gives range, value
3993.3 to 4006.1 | 14.4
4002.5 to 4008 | 14.9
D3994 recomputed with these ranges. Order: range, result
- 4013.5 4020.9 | 14.1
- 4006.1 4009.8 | 15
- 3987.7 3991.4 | 14.5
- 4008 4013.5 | 14.7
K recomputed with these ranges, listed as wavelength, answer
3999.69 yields 14.7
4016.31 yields 14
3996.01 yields 14.5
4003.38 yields 14.9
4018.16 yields 14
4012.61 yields 14.1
